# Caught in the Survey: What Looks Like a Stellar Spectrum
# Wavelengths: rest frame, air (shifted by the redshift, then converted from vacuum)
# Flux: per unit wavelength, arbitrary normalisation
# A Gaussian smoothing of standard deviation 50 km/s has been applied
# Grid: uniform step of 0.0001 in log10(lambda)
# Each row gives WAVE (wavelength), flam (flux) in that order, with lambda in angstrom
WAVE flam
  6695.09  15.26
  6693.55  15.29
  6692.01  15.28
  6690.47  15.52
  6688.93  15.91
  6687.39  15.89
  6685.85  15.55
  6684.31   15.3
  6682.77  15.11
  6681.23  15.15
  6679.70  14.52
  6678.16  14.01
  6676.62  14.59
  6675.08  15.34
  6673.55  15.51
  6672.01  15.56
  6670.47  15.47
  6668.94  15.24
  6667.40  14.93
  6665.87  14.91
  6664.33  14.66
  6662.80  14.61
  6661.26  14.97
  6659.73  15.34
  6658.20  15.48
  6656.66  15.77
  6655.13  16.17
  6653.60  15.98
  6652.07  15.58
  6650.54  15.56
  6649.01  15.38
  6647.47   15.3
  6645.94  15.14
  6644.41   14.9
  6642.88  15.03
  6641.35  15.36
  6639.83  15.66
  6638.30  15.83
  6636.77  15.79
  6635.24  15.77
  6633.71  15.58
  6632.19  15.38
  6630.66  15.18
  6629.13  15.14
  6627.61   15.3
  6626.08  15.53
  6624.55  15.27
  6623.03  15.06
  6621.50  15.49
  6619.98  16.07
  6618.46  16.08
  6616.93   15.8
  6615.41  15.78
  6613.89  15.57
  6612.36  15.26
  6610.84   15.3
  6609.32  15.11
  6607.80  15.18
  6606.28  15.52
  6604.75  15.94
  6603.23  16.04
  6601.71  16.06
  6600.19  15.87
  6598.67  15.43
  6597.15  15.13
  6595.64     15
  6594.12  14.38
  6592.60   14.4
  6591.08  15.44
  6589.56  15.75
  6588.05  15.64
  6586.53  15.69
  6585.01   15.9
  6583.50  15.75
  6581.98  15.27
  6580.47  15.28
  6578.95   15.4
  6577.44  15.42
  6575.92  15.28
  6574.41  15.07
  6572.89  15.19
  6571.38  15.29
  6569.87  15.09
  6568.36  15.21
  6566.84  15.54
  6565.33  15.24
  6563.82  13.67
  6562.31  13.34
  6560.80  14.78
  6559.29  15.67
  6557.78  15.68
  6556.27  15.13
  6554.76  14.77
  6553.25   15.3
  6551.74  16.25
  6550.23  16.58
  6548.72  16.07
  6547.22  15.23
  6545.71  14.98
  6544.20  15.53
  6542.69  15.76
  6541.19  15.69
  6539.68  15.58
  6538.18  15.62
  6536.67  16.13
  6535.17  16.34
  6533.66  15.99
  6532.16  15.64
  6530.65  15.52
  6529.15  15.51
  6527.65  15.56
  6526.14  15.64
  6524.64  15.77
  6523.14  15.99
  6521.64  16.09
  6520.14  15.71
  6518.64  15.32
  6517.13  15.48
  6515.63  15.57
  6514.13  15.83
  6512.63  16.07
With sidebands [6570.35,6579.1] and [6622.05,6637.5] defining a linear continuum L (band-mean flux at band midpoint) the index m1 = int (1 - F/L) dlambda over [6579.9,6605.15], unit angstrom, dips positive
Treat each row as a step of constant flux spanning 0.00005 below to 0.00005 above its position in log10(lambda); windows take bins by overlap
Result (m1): -0.3 angstrom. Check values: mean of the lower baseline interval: 15.3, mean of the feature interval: 15.5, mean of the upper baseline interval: 15.4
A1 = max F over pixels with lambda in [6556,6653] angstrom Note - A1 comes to 16.08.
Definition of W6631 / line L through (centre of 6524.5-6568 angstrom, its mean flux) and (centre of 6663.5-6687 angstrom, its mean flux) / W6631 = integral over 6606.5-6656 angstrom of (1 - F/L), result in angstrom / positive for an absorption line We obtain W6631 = -0.9 angstrom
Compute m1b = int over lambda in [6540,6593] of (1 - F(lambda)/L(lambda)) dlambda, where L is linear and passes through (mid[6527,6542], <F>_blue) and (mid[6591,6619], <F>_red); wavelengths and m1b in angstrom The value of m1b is 0.96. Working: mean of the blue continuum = 15.8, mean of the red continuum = 15.4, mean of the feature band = 15.3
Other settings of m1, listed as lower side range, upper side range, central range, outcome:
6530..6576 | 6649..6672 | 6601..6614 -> -0.15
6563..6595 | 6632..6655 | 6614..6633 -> -0.11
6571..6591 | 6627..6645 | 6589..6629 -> -0.01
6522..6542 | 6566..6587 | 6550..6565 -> 0.47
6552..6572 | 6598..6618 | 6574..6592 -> -0.25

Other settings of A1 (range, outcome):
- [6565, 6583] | 15.54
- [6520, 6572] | 16.58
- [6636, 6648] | 15.83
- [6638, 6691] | 16.17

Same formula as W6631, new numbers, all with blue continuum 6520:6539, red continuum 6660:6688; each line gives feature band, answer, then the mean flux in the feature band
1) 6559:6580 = 0.8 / 15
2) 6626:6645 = -0.2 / 15.4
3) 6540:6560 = 0.2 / 15.6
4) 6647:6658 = -0.4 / 15.7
